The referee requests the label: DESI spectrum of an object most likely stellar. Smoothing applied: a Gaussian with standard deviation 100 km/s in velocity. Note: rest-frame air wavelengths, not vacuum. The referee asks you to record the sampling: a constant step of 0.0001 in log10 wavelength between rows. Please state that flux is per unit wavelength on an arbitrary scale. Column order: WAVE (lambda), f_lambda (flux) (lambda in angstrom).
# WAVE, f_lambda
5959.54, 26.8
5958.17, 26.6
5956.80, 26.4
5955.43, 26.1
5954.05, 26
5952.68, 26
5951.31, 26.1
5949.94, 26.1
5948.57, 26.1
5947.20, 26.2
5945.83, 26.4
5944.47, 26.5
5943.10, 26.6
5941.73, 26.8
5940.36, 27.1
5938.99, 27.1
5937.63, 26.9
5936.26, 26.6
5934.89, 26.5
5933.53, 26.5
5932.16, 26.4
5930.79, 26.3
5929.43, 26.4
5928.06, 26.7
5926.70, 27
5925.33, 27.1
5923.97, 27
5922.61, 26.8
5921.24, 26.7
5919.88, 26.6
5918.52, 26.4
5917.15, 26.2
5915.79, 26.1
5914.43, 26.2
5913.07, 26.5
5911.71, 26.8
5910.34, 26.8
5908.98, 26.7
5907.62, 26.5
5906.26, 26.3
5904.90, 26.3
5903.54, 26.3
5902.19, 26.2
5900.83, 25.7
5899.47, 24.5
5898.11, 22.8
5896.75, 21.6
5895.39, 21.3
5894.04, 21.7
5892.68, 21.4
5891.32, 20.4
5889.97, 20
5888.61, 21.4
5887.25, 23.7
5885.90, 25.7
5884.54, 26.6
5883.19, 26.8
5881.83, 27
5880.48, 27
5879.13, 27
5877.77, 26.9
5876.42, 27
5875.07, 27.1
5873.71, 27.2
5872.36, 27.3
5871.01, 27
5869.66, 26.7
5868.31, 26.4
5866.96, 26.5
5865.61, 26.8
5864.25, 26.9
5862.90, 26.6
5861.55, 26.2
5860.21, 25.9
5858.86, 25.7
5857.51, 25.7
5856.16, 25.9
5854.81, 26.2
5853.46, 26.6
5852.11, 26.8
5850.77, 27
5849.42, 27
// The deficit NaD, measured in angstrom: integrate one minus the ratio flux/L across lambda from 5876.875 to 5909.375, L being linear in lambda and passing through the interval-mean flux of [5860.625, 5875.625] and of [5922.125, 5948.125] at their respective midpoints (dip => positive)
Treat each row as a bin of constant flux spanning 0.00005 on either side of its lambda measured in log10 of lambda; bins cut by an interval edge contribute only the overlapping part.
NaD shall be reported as 2.6 angstrom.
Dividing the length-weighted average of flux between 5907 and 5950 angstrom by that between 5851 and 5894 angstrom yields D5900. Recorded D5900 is 1.03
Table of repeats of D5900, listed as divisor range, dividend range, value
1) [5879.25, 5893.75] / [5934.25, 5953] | 1.10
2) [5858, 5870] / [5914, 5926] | 1.01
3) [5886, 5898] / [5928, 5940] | 1.23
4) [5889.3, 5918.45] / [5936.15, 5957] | 1.07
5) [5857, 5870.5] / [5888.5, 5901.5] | 0.84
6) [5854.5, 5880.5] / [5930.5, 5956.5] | 0.99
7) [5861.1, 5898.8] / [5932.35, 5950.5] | 1.06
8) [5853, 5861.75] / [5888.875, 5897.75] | 0.81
